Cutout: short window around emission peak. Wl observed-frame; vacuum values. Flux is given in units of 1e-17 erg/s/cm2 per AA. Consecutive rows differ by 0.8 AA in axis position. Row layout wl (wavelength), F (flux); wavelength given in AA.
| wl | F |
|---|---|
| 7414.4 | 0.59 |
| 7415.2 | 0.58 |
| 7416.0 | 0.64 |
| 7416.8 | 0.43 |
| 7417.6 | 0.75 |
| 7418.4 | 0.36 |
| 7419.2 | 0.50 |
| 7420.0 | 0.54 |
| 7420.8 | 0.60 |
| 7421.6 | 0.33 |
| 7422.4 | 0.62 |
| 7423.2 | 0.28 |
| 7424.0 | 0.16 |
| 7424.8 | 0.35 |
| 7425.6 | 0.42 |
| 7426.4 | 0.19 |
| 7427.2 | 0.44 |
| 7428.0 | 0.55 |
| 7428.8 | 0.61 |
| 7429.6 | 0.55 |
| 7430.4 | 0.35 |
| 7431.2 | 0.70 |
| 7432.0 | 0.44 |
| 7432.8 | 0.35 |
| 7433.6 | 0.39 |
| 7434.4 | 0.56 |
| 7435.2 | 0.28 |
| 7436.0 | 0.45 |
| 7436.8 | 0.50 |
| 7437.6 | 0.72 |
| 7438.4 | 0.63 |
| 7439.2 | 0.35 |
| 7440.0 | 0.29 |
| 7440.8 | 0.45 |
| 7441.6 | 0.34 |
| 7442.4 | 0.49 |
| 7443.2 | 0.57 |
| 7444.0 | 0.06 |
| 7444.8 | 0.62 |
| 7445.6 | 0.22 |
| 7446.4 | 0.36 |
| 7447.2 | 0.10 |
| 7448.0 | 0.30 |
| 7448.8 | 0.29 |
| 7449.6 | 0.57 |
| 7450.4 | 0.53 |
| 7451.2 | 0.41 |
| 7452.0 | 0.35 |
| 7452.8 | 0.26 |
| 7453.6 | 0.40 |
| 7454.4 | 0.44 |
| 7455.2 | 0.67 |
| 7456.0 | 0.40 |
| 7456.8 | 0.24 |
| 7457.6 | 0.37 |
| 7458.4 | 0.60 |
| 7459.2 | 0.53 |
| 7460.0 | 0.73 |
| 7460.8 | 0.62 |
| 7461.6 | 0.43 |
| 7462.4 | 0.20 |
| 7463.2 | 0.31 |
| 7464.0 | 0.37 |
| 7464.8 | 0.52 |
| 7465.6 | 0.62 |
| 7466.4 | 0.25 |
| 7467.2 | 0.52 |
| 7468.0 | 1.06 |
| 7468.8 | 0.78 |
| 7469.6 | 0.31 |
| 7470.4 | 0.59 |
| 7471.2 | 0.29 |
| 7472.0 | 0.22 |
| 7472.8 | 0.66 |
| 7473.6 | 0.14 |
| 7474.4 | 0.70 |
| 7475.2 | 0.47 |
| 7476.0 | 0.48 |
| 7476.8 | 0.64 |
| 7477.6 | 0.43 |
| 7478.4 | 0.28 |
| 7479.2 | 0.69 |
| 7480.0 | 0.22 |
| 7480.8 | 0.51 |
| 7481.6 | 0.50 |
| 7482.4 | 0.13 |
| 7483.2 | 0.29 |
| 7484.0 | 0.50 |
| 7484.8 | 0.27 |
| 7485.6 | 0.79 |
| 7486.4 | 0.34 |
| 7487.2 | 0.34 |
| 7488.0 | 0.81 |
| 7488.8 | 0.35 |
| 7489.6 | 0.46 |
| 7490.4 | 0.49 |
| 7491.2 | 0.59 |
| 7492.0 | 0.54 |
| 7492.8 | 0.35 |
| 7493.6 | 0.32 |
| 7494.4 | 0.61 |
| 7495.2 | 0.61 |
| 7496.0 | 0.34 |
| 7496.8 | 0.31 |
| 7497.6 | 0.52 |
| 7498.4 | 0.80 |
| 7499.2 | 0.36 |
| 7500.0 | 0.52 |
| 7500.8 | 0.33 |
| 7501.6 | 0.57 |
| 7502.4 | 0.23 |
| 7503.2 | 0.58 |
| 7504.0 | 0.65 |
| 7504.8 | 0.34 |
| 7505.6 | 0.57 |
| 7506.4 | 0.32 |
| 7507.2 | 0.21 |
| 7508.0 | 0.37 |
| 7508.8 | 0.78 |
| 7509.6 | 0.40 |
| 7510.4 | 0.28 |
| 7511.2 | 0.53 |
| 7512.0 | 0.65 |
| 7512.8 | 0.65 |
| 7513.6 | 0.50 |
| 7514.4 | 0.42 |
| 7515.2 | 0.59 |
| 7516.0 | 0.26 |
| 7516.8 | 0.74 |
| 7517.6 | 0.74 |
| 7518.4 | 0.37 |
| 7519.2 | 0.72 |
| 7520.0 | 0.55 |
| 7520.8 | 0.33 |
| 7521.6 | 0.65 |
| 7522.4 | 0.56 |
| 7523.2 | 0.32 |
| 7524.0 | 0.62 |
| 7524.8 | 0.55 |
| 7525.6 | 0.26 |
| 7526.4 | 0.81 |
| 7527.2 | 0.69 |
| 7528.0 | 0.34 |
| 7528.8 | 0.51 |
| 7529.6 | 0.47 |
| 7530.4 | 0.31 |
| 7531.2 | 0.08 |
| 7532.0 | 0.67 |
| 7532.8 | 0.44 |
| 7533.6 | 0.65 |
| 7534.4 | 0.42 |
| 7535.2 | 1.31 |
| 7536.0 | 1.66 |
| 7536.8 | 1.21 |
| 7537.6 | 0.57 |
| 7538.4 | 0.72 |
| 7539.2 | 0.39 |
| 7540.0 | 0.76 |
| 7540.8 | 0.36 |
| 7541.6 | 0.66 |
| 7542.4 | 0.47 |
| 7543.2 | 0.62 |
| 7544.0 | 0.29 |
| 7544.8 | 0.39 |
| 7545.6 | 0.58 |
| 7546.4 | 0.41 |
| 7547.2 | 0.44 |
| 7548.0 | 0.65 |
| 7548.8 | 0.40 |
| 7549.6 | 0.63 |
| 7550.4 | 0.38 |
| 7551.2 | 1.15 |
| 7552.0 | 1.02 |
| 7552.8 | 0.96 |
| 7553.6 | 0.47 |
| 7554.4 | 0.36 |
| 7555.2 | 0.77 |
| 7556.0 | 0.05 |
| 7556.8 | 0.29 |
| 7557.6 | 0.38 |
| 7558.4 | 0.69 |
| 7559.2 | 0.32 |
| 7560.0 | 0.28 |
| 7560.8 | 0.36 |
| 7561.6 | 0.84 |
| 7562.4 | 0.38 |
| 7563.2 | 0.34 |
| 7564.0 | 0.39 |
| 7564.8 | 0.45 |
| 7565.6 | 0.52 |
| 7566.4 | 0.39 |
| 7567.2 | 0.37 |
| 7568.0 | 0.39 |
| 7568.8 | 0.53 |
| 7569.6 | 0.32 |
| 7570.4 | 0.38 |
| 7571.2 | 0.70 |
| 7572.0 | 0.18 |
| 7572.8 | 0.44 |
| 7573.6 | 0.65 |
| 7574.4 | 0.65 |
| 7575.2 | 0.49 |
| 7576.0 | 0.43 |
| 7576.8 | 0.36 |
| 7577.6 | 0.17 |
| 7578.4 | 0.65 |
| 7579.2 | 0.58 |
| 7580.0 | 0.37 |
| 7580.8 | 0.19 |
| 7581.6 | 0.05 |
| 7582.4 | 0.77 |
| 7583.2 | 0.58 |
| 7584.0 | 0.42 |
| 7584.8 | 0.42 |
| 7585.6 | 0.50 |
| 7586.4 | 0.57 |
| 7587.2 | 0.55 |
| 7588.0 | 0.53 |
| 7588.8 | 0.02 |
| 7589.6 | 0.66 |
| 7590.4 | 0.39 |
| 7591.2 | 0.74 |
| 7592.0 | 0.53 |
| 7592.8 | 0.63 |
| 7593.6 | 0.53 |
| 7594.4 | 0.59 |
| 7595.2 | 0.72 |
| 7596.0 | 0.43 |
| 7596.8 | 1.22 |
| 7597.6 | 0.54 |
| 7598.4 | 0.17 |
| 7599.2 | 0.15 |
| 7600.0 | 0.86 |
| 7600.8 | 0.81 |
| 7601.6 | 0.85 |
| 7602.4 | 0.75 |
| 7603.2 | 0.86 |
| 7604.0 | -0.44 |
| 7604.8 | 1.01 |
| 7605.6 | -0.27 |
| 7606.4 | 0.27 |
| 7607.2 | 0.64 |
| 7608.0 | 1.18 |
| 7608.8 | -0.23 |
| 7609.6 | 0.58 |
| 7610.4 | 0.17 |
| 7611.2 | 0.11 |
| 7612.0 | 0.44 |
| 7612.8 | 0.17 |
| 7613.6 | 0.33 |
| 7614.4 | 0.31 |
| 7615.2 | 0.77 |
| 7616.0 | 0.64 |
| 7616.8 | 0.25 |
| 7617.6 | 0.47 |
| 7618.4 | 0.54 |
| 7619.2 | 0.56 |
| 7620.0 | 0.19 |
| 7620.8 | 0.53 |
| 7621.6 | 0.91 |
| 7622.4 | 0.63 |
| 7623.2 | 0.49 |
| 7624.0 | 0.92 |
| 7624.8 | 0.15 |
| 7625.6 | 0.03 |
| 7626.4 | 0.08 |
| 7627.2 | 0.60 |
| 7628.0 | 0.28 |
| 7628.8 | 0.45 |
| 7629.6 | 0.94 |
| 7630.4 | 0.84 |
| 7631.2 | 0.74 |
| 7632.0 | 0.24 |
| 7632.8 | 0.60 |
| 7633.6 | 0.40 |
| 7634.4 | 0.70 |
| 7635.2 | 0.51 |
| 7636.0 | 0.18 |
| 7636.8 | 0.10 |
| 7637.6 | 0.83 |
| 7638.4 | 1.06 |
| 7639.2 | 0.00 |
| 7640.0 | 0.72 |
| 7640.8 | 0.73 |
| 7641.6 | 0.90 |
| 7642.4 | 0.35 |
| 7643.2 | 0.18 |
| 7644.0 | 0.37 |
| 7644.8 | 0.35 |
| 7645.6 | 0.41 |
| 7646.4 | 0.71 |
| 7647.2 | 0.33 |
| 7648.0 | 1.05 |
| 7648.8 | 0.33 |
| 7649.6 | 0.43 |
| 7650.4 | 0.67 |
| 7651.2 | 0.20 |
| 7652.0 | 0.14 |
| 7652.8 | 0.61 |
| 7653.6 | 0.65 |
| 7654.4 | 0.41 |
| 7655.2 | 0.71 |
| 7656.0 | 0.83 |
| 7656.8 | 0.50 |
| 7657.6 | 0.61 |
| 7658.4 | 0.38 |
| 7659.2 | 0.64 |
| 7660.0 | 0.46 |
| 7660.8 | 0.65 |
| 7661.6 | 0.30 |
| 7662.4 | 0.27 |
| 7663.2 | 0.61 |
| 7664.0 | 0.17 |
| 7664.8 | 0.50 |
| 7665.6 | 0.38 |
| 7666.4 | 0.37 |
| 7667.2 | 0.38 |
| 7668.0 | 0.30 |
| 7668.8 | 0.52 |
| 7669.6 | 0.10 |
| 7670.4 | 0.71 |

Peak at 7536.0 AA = [S II] 6716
